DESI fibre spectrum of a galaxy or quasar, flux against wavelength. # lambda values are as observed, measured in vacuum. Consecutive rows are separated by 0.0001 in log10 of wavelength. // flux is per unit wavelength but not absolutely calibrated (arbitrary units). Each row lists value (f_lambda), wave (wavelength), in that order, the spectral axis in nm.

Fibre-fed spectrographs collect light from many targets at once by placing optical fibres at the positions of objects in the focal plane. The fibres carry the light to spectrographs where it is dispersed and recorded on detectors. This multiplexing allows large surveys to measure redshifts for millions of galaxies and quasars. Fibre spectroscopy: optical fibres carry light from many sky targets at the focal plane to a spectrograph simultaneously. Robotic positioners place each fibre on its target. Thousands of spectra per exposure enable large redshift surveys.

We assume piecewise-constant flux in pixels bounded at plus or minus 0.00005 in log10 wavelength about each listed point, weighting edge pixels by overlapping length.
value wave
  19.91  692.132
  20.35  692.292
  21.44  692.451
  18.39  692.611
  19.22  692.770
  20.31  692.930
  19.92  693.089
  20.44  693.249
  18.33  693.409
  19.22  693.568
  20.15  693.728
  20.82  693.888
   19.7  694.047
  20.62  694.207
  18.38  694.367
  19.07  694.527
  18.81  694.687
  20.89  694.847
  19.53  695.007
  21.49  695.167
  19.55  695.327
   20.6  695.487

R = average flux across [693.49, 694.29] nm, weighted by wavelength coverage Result 20.1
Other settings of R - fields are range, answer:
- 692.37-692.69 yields 19.9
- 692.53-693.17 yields 19.5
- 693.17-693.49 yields 19.4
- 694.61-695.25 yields 20.2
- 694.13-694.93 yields 19.5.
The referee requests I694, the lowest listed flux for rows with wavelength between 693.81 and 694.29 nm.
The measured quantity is 19.7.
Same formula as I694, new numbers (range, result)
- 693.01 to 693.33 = 19.92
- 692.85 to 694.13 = 18.33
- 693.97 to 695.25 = 18.38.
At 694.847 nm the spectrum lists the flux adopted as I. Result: 20.89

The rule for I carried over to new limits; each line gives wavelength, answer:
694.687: 18.81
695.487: 20.6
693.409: 18.33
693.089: 19.92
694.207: 20.62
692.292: 20.35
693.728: 20.15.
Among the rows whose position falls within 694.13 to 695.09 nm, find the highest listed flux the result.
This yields 20.89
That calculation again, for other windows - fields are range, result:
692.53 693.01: 20.31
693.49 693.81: 20.15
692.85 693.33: 20.44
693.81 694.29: 20.82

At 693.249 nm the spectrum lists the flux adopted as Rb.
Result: 20.44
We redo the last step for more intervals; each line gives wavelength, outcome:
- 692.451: 21.44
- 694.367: 18.38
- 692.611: 18.39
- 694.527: 19.07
